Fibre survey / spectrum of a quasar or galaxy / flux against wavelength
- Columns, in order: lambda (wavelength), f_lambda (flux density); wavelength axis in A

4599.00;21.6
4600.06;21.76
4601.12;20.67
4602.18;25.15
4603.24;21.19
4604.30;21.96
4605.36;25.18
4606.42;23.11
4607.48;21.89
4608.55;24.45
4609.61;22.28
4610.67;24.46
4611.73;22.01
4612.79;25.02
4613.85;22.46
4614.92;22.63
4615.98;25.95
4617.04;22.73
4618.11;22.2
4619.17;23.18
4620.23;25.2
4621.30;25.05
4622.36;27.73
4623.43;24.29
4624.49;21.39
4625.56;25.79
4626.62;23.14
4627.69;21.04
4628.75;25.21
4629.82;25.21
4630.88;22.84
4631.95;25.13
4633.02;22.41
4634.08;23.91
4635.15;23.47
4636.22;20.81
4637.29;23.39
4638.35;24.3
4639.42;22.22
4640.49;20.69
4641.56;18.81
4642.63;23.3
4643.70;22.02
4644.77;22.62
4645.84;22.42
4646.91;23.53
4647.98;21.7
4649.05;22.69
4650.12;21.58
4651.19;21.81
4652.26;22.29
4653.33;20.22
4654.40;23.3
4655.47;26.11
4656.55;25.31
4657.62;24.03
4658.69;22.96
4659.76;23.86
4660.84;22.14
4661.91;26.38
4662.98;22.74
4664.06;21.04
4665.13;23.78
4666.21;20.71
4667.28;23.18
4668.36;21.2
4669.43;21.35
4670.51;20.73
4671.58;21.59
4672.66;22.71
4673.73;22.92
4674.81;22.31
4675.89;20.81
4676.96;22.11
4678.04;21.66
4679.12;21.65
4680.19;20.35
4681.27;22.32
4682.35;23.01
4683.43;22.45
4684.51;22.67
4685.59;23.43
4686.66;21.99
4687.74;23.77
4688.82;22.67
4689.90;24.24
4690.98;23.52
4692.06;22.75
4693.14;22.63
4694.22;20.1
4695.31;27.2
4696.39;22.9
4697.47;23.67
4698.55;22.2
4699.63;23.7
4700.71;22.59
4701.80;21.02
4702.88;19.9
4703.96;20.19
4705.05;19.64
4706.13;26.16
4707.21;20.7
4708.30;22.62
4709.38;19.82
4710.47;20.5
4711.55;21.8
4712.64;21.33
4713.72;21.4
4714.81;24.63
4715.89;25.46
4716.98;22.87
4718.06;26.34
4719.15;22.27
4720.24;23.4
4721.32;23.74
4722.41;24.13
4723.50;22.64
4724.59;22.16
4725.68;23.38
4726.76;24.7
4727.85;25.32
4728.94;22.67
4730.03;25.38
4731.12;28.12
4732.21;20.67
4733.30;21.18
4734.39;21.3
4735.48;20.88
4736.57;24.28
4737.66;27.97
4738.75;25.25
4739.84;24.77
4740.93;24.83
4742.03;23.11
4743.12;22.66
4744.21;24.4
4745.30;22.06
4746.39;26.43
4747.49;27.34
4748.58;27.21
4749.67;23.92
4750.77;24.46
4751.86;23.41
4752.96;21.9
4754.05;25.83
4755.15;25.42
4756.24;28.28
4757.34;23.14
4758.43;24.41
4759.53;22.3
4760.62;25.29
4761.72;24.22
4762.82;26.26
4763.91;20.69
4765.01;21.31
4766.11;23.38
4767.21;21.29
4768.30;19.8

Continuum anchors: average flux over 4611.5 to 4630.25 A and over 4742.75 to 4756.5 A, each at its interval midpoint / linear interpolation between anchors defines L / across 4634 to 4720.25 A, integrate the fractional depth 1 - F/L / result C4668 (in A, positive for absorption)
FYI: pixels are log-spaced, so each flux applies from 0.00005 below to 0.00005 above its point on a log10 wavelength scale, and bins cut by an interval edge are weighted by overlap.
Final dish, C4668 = 6.4 A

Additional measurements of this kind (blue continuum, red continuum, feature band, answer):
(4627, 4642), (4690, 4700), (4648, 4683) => 0.9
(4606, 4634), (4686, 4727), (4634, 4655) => 1.1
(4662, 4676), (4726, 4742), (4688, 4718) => 0.8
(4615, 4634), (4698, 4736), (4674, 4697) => 0.5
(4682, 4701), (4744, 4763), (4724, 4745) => 0.4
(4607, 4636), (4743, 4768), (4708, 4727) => 0.9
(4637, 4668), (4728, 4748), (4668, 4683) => 0.8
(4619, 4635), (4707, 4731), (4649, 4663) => 0.3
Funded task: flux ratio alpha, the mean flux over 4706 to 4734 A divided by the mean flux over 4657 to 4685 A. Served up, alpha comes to 1.04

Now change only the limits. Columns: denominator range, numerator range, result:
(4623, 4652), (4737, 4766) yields 1.07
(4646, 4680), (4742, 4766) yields 1.08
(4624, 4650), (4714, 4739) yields 1.04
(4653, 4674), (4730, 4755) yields 1.06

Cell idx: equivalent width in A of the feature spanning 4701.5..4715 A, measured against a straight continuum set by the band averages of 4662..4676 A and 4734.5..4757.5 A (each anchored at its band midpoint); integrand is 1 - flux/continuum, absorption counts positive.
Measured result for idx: 1.1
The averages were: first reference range 22.1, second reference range 24.6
